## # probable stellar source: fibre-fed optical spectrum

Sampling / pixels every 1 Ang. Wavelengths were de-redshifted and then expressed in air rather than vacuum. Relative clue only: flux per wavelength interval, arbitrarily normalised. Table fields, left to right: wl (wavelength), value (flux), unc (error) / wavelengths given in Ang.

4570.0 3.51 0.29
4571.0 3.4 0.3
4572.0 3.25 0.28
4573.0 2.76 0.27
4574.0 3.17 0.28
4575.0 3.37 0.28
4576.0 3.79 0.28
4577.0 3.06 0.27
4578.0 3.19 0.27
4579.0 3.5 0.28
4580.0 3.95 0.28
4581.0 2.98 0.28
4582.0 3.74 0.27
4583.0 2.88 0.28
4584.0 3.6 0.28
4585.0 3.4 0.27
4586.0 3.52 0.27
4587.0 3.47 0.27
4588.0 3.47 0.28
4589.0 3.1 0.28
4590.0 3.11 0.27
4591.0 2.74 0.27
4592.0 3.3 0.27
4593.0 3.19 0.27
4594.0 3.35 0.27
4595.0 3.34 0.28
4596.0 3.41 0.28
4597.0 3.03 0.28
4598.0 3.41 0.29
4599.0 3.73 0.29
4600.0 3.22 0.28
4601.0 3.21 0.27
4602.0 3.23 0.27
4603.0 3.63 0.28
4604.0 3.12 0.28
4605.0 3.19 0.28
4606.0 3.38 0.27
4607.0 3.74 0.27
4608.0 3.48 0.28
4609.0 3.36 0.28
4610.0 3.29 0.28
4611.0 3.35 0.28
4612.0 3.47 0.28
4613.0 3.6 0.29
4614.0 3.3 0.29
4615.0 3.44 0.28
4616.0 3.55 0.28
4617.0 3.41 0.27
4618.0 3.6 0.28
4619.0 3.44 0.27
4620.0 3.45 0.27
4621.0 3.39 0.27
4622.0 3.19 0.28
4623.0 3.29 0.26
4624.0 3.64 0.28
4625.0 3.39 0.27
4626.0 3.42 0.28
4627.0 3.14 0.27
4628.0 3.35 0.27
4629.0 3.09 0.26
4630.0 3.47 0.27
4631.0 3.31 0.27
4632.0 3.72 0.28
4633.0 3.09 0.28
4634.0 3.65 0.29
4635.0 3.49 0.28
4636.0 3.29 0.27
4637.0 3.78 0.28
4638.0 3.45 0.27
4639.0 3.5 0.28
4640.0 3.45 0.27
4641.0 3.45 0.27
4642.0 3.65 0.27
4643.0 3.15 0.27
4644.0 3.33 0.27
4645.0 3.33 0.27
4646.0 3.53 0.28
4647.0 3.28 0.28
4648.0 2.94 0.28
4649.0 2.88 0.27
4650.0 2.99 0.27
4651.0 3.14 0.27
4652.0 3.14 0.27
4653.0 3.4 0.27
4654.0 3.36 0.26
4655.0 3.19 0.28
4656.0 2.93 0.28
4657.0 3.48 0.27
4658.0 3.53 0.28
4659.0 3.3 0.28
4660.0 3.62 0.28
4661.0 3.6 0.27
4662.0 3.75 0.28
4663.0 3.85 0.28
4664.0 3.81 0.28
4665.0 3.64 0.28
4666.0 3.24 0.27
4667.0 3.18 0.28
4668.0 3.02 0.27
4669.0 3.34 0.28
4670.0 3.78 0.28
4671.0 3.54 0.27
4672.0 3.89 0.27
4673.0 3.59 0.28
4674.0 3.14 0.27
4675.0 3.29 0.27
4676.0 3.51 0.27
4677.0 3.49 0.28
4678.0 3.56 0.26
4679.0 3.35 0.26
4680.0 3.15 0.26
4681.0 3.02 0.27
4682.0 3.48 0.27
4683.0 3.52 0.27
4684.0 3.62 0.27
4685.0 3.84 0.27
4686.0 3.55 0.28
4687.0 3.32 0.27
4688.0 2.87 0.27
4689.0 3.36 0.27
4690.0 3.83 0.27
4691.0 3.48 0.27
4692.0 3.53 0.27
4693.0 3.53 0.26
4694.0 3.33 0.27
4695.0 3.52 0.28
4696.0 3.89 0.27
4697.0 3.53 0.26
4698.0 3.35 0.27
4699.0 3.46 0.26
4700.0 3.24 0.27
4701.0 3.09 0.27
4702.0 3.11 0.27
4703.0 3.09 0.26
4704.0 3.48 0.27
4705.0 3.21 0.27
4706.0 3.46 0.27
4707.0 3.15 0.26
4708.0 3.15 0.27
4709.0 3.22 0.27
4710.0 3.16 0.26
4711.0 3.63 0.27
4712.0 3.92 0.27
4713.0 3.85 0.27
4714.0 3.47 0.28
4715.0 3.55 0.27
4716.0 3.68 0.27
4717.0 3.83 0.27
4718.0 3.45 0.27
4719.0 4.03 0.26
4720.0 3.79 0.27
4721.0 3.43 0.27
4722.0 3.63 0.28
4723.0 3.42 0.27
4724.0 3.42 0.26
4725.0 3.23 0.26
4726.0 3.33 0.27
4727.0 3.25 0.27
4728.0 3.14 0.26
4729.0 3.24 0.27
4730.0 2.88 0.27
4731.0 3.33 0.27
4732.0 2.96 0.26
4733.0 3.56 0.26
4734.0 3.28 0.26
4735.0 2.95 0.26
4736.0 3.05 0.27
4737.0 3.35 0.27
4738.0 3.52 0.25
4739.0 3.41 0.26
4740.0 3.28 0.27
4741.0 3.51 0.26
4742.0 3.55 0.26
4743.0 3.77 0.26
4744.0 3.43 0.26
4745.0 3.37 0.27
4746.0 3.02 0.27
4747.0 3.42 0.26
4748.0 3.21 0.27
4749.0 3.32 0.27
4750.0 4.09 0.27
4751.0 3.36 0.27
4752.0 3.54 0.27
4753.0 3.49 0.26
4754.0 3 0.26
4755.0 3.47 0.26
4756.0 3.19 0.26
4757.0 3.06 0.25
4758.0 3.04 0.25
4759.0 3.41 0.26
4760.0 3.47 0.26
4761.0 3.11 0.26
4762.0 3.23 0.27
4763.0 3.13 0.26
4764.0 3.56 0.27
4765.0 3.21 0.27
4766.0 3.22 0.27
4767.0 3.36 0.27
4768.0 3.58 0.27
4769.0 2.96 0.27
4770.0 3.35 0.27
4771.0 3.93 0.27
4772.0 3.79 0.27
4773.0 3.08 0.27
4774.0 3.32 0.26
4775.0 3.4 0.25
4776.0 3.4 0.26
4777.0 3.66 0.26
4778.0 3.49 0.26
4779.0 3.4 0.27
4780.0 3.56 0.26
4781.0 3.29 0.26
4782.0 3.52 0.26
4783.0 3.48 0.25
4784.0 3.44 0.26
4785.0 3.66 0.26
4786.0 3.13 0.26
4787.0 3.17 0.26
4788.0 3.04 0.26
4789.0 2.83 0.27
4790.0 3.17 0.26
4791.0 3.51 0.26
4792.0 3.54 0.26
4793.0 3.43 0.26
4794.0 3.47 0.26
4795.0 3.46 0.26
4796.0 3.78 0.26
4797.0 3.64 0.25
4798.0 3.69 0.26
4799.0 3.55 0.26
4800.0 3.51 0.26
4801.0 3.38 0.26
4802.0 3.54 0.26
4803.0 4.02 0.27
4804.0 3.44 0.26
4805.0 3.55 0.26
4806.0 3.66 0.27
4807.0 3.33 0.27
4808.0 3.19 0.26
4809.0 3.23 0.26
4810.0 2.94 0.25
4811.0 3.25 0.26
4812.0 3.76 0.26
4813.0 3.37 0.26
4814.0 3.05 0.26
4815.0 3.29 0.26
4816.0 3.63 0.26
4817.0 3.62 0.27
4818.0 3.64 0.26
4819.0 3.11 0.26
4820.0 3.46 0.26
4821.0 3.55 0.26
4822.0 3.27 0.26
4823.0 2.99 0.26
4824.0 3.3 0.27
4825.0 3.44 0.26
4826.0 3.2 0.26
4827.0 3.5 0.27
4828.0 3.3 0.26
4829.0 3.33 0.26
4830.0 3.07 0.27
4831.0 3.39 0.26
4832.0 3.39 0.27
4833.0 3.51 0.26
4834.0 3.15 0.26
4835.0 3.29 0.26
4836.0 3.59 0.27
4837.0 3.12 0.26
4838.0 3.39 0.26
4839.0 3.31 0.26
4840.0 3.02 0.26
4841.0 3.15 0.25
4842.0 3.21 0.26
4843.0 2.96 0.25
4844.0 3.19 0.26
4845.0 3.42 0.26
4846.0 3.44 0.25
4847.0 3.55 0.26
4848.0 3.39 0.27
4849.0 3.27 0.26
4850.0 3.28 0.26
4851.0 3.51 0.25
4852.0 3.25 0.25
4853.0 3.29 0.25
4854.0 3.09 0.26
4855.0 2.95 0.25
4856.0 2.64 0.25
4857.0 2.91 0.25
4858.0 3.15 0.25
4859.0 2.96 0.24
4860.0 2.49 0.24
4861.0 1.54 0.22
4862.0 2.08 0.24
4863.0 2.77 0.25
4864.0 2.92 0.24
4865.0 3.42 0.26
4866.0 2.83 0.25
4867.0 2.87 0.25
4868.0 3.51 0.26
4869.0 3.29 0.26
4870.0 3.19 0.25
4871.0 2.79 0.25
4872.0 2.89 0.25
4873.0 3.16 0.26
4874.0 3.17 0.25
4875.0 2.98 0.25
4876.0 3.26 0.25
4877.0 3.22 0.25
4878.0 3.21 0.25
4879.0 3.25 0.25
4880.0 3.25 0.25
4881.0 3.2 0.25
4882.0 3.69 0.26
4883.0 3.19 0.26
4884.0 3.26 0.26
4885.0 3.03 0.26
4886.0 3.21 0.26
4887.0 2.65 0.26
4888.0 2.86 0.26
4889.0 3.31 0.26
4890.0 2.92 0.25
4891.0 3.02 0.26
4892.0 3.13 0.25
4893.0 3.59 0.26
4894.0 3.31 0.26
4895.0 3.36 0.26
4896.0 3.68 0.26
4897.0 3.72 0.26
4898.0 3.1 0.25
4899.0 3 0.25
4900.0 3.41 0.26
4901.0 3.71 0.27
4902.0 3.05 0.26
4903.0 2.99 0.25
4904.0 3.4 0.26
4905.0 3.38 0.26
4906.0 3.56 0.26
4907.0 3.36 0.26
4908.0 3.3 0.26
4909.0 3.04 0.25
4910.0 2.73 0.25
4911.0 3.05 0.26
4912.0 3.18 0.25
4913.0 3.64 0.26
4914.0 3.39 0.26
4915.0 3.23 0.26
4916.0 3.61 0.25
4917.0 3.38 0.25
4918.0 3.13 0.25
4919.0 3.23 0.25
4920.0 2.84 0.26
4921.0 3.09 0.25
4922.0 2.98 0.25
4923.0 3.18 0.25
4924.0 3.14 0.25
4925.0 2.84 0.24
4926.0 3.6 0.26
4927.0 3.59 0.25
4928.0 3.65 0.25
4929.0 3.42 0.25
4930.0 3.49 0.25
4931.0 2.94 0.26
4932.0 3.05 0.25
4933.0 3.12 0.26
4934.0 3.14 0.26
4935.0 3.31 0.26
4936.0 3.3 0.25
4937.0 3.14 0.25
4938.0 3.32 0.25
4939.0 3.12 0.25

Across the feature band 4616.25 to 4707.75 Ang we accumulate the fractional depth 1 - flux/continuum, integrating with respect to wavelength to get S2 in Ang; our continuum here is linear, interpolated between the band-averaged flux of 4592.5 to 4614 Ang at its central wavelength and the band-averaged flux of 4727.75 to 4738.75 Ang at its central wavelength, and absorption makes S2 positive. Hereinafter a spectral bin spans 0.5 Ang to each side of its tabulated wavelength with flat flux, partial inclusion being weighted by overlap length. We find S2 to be -2.8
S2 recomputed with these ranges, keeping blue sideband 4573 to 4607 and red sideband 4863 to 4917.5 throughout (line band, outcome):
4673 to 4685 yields -0.4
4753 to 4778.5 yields -0.6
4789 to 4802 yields -0.9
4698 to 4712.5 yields -0.1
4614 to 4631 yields -0.4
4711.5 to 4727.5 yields -1.5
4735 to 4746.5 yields -0.3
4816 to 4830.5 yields -0.5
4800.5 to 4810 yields -0.6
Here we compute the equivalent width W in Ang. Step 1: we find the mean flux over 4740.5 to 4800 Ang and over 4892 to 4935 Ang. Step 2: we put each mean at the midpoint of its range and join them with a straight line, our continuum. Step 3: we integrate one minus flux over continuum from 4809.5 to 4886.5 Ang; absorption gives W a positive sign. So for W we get 3.28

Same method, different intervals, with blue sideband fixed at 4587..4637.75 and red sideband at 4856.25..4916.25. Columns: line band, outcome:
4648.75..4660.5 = 0.27 Ang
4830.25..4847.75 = -0.67 Ang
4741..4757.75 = -0.72 Ang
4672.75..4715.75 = -1.54 Ang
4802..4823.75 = -1.37 Ang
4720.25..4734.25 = -0.13 Ang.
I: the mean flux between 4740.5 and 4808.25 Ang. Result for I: 3.41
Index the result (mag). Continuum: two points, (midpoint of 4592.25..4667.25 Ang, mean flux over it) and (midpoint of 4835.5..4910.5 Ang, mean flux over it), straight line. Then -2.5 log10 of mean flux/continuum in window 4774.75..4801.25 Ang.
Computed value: -0.06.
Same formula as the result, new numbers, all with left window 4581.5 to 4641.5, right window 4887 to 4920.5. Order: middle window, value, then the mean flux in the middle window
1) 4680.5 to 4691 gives -0.031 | 3.44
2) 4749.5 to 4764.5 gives -0.009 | 3.34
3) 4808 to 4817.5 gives -0.016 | 3.34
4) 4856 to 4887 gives 0.088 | 3.01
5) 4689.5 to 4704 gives -0.028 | 3.43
